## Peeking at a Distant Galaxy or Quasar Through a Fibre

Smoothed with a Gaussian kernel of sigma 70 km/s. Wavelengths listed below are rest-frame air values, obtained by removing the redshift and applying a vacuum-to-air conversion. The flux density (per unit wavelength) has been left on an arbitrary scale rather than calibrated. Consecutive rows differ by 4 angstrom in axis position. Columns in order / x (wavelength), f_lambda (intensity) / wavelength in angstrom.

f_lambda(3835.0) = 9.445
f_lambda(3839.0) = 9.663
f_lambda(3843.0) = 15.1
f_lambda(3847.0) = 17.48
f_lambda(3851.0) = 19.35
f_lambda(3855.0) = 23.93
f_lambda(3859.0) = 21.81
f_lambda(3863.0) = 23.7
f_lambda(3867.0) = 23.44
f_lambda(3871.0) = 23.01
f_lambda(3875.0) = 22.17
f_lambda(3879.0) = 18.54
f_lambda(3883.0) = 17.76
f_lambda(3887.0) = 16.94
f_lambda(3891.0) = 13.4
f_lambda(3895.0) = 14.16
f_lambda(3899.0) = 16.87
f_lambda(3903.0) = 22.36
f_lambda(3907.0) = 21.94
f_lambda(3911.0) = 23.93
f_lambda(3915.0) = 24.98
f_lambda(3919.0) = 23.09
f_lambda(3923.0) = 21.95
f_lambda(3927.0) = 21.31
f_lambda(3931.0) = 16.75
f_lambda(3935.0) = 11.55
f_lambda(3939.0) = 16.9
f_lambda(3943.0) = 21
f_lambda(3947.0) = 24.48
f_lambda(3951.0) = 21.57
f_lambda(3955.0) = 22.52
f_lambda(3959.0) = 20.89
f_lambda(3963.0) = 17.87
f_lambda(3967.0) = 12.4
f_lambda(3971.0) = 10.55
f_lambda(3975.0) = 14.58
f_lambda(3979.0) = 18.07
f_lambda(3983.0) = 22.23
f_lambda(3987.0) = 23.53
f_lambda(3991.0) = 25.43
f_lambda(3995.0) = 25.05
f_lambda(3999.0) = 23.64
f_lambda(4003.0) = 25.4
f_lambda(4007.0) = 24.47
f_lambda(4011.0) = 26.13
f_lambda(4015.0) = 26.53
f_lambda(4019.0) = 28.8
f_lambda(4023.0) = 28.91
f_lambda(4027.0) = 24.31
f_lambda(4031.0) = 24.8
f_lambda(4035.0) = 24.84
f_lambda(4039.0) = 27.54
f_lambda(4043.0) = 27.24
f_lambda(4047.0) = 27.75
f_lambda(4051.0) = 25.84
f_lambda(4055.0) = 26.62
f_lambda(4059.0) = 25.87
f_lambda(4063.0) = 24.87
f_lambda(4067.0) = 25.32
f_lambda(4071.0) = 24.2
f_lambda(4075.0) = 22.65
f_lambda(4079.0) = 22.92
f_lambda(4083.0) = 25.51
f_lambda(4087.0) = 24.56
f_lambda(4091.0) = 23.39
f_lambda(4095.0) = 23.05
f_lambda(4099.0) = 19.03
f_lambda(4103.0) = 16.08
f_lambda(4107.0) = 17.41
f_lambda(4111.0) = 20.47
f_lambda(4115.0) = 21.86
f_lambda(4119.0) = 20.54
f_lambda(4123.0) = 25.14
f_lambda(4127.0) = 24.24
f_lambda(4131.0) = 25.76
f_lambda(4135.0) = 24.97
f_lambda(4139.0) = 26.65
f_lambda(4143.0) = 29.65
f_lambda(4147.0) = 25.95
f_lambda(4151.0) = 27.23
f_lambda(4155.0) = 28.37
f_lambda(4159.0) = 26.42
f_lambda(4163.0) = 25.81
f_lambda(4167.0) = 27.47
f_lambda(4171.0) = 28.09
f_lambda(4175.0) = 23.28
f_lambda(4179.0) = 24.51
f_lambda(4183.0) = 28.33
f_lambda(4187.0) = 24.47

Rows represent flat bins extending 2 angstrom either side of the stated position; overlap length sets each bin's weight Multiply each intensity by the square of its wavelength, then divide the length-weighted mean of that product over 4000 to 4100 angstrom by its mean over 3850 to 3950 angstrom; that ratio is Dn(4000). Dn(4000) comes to 1.35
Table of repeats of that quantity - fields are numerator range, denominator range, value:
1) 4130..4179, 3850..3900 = 1.55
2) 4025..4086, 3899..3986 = 1.37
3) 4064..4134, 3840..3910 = 1.30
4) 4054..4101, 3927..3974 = 1.42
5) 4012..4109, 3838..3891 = 1.39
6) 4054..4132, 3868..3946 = 1.29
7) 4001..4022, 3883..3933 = 1.41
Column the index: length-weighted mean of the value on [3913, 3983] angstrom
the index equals 18.9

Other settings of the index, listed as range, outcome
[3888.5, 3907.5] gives 17.4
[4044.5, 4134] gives 23.4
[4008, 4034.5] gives 26.4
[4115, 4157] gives 25.7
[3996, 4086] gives 25.6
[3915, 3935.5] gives 20.1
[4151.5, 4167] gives 27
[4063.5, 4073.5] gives 24.7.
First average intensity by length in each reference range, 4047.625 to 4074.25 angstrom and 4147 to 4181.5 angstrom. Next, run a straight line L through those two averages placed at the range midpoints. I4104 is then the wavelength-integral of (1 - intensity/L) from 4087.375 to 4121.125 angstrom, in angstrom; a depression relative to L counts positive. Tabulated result 7.0 angstrom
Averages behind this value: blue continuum 25.4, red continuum 26.4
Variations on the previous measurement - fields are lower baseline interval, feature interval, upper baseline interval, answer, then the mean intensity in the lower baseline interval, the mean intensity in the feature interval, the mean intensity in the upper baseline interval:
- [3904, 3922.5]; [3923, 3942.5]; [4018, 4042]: 5.16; 23.3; 17.5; 26.5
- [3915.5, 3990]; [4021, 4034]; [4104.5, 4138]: -3.30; 19.2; 25.9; 22.6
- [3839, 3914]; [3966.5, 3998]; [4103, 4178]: 3.25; 19.6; 19.4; 24.7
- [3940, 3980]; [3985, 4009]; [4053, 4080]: -4.70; 18.4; 24.6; 24.7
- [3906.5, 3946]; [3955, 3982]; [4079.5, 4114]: 5.42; 20.4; 16.5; 21.3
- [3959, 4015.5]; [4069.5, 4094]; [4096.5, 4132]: -3.24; 21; 23.8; 21.1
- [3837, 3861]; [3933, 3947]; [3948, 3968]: 1.27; 17.9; 17.6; 19.7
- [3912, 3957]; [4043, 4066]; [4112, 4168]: -2.66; 20.6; 26.2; 25.6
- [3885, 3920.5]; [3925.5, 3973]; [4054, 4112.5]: 5.45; 19.7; 18.1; 22.8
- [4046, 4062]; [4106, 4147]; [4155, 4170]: 4.29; 26.3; 23.9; 26.9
